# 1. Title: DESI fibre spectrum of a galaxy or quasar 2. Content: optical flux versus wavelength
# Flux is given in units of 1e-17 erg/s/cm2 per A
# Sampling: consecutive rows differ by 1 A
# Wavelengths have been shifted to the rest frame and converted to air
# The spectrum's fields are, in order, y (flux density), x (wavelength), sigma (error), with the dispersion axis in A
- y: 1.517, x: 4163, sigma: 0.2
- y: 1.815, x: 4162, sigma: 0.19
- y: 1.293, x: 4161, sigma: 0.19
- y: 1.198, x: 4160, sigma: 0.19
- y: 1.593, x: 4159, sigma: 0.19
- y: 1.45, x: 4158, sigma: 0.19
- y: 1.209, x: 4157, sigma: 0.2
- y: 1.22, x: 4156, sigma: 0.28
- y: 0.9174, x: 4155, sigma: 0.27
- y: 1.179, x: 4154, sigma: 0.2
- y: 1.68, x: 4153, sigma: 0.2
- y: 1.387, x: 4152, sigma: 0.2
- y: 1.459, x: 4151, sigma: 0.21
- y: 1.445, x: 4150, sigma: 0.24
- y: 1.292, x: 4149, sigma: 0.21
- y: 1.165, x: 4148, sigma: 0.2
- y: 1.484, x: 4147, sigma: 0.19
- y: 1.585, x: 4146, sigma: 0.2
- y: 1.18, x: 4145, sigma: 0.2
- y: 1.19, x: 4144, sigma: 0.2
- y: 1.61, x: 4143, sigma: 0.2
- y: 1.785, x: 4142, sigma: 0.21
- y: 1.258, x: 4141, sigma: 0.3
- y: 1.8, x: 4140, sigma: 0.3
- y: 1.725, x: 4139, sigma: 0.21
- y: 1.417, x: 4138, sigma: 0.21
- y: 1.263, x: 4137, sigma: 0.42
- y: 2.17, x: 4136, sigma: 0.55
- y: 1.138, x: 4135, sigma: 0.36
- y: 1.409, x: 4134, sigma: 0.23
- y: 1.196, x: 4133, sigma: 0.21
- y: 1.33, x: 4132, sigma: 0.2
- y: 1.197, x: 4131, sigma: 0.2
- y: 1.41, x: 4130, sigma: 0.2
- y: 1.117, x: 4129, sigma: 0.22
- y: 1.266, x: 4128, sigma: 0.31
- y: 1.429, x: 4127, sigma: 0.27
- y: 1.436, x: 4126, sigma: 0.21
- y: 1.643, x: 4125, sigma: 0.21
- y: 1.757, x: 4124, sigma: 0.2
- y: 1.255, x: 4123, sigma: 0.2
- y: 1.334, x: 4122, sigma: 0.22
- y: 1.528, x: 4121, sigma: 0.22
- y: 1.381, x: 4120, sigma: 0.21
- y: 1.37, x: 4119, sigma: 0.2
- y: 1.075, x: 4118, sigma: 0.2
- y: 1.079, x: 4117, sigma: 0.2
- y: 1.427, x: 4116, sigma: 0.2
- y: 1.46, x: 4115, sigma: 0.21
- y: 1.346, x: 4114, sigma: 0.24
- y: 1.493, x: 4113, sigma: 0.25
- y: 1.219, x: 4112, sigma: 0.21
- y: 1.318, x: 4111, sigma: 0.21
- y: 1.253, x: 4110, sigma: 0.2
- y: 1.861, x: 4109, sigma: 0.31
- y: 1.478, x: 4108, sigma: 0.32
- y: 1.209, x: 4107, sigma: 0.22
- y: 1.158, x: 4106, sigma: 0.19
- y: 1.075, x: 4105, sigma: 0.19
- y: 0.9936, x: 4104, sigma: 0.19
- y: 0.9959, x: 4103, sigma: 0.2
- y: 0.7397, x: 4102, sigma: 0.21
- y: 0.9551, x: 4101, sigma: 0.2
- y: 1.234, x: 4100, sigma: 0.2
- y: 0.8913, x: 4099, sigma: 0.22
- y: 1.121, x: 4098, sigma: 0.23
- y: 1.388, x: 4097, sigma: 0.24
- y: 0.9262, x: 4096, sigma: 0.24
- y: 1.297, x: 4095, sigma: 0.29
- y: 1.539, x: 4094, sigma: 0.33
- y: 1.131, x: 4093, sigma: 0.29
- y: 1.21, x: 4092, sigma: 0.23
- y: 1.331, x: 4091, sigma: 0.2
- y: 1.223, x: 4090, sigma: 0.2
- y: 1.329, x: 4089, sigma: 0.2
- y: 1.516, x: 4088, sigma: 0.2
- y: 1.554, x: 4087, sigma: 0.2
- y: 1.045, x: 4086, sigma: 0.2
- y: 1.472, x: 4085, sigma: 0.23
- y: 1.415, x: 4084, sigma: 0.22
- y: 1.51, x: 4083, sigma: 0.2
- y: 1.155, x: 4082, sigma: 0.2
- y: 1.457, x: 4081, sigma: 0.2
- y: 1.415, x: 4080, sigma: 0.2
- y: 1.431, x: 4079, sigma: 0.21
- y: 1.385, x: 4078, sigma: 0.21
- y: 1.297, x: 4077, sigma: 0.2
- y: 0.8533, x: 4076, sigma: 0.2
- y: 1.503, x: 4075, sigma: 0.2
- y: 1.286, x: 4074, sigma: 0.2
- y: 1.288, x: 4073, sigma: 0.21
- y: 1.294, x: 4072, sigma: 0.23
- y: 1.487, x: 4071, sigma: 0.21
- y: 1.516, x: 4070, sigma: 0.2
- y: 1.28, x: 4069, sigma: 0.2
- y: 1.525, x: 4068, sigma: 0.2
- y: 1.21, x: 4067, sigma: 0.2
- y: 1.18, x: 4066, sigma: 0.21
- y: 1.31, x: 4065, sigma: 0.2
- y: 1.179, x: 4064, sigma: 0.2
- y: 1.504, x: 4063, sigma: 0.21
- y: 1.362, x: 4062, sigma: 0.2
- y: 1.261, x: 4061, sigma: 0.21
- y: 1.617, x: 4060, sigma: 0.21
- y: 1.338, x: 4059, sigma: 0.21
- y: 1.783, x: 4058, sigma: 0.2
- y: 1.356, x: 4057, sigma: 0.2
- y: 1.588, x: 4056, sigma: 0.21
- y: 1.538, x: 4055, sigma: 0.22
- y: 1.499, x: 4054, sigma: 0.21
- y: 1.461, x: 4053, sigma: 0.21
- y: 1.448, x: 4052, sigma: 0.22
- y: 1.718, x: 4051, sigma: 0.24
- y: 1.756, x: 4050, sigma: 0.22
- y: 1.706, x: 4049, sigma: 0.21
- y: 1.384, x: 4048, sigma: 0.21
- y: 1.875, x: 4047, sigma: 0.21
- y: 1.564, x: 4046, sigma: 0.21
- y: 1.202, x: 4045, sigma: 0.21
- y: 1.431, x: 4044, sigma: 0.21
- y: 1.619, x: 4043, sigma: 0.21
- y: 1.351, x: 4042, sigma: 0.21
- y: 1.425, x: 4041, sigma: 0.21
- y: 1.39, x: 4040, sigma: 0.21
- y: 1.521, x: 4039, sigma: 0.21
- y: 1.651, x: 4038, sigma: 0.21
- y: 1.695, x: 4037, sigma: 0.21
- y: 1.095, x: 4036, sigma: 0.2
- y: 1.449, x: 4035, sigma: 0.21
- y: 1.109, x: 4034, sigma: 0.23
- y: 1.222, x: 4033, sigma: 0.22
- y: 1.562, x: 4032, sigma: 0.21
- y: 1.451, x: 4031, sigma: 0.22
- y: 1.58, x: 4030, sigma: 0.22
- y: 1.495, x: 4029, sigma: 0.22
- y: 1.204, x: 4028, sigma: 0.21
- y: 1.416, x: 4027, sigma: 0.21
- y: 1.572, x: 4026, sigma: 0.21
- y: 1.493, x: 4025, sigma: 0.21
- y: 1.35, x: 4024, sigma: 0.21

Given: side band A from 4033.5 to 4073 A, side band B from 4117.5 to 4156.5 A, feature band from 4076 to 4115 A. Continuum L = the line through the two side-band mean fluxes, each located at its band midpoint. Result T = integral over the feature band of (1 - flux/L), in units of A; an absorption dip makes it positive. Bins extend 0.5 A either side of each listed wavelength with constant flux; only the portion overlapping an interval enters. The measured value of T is 4.2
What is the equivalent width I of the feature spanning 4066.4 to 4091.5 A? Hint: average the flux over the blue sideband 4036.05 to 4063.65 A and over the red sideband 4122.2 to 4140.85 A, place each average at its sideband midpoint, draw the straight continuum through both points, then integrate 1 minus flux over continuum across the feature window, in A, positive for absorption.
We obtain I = 2.3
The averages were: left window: 1.51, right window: 1.44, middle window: 1.35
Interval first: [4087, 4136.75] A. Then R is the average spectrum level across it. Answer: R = 1.3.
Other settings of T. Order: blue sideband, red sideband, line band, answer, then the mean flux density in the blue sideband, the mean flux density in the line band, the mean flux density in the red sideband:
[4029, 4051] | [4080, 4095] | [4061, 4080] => 0.95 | 1.48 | 1.33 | 1.35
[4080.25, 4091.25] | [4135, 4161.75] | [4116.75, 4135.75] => 0.71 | 1.37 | 1.35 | 1.42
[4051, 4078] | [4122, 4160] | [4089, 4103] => 2.42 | 1.39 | 1.15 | 1.4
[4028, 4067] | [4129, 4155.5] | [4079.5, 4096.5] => 1.31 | 1.46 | 1.33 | 1.4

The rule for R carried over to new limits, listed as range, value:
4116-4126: 1.39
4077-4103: 1.26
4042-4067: 1.48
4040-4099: 1.39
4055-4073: 1.4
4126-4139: 1.38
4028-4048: 1.45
